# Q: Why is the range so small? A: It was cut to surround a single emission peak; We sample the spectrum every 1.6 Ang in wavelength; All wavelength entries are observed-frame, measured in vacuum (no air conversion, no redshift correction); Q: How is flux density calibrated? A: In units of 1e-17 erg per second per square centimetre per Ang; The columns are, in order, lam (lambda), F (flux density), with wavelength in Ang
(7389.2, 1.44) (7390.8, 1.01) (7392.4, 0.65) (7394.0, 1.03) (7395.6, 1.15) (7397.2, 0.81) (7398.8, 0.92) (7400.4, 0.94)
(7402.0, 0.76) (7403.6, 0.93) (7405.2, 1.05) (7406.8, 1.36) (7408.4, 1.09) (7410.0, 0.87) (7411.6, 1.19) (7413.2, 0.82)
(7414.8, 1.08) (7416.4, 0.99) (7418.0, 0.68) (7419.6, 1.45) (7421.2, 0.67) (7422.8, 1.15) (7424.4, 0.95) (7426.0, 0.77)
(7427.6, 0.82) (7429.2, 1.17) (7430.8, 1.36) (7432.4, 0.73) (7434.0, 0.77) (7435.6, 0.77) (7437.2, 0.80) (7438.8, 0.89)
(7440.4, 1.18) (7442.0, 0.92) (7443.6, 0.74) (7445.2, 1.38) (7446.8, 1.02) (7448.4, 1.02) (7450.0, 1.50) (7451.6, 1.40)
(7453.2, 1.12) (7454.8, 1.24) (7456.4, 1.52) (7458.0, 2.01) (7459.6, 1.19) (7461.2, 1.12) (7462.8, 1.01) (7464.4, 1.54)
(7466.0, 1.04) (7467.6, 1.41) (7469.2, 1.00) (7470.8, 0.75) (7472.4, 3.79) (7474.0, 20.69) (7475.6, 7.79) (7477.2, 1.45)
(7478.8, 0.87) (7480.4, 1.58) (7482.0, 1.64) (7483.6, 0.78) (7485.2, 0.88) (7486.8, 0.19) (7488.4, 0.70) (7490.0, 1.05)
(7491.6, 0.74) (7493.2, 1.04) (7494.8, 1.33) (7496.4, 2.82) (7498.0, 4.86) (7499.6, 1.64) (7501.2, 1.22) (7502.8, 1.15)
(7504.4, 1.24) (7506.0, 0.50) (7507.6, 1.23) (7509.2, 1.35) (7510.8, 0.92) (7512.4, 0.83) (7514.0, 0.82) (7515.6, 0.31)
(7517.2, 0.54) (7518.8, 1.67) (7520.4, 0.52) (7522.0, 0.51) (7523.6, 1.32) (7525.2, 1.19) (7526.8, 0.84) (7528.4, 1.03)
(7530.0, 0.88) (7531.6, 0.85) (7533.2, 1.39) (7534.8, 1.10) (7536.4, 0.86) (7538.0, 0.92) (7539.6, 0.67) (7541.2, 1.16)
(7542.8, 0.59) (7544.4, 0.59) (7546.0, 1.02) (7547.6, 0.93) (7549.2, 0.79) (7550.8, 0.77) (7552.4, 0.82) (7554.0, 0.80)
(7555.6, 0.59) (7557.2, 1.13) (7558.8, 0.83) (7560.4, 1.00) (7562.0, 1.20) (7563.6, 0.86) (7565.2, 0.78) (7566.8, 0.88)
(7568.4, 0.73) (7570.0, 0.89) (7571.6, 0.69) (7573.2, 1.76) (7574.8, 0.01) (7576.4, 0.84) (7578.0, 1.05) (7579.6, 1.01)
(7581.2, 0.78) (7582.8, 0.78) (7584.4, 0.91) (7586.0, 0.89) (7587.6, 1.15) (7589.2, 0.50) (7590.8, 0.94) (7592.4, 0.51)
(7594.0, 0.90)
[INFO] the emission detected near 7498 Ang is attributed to [N II]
